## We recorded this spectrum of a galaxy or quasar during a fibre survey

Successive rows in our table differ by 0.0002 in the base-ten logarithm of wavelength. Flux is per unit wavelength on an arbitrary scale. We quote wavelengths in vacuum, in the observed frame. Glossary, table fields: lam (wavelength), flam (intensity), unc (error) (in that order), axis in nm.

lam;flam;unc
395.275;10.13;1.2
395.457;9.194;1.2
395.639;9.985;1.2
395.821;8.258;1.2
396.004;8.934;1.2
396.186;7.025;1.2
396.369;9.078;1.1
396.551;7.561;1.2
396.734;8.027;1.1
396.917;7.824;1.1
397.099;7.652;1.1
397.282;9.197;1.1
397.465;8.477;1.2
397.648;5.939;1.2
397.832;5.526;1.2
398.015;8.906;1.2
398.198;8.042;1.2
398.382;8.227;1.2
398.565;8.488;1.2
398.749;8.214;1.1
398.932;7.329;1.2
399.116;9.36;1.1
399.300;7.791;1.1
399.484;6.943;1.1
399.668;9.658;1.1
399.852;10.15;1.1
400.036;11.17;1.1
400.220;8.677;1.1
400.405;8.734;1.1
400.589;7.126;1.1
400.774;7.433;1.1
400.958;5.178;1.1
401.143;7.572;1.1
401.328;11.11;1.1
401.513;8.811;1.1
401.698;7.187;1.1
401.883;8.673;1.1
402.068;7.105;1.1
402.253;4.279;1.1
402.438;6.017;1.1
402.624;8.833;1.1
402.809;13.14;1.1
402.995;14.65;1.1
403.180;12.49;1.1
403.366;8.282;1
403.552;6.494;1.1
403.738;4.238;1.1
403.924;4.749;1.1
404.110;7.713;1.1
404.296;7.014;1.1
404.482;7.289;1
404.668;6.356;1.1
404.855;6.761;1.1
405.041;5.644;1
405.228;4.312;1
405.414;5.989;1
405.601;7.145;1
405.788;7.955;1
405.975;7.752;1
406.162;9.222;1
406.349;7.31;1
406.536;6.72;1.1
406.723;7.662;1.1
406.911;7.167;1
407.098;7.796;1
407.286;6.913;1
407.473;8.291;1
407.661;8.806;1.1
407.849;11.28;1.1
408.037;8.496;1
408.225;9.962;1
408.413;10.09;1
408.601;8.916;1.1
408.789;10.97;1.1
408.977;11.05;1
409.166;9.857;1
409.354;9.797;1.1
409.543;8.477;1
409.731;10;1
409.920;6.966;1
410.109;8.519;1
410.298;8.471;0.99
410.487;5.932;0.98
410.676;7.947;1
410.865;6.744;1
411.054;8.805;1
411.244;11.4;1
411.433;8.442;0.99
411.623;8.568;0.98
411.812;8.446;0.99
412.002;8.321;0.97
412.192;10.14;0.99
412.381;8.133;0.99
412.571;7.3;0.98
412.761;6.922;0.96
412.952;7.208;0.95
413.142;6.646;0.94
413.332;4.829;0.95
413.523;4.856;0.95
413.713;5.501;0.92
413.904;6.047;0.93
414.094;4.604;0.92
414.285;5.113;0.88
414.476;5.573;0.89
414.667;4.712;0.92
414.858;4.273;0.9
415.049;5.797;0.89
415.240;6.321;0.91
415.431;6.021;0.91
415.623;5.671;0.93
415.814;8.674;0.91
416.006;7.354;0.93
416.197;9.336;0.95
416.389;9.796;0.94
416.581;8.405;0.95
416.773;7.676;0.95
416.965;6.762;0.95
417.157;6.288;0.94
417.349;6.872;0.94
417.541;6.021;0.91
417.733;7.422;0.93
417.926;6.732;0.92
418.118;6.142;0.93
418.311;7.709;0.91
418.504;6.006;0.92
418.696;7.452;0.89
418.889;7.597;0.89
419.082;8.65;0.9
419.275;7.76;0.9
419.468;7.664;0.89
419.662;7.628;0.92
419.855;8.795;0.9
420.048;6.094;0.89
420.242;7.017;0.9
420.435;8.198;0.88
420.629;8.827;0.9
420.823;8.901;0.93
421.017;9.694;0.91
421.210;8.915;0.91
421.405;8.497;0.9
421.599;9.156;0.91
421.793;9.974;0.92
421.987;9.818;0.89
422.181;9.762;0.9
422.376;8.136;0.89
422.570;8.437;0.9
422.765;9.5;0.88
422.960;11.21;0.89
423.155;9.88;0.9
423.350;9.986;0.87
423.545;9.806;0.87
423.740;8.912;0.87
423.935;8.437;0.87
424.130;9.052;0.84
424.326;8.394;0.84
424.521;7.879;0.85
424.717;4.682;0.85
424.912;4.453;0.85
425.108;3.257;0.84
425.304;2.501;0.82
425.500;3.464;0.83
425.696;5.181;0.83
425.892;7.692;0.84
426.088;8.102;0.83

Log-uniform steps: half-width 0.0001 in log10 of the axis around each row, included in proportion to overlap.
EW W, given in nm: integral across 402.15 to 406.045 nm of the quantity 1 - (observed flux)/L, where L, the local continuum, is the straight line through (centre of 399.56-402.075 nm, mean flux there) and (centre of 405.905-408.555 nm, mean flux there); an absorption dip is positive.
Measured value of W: 0.452 nm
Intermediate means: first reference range 8.51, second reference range 8.41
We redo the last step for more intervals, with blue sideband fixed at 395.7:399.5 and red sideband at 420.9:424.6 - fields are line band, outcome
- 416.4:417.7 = 0.25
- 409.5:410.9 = 0.11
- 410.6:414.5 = 0.66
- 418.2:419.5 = 0.22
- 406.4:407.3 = 0.12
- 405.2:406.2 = 0.15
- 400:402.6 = 0.13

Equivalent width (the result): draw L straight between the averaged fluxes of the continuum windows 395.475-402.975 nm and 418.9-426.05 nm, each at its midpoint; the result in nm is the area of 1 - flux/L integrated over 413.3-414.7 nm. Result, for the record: 0.50 nm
